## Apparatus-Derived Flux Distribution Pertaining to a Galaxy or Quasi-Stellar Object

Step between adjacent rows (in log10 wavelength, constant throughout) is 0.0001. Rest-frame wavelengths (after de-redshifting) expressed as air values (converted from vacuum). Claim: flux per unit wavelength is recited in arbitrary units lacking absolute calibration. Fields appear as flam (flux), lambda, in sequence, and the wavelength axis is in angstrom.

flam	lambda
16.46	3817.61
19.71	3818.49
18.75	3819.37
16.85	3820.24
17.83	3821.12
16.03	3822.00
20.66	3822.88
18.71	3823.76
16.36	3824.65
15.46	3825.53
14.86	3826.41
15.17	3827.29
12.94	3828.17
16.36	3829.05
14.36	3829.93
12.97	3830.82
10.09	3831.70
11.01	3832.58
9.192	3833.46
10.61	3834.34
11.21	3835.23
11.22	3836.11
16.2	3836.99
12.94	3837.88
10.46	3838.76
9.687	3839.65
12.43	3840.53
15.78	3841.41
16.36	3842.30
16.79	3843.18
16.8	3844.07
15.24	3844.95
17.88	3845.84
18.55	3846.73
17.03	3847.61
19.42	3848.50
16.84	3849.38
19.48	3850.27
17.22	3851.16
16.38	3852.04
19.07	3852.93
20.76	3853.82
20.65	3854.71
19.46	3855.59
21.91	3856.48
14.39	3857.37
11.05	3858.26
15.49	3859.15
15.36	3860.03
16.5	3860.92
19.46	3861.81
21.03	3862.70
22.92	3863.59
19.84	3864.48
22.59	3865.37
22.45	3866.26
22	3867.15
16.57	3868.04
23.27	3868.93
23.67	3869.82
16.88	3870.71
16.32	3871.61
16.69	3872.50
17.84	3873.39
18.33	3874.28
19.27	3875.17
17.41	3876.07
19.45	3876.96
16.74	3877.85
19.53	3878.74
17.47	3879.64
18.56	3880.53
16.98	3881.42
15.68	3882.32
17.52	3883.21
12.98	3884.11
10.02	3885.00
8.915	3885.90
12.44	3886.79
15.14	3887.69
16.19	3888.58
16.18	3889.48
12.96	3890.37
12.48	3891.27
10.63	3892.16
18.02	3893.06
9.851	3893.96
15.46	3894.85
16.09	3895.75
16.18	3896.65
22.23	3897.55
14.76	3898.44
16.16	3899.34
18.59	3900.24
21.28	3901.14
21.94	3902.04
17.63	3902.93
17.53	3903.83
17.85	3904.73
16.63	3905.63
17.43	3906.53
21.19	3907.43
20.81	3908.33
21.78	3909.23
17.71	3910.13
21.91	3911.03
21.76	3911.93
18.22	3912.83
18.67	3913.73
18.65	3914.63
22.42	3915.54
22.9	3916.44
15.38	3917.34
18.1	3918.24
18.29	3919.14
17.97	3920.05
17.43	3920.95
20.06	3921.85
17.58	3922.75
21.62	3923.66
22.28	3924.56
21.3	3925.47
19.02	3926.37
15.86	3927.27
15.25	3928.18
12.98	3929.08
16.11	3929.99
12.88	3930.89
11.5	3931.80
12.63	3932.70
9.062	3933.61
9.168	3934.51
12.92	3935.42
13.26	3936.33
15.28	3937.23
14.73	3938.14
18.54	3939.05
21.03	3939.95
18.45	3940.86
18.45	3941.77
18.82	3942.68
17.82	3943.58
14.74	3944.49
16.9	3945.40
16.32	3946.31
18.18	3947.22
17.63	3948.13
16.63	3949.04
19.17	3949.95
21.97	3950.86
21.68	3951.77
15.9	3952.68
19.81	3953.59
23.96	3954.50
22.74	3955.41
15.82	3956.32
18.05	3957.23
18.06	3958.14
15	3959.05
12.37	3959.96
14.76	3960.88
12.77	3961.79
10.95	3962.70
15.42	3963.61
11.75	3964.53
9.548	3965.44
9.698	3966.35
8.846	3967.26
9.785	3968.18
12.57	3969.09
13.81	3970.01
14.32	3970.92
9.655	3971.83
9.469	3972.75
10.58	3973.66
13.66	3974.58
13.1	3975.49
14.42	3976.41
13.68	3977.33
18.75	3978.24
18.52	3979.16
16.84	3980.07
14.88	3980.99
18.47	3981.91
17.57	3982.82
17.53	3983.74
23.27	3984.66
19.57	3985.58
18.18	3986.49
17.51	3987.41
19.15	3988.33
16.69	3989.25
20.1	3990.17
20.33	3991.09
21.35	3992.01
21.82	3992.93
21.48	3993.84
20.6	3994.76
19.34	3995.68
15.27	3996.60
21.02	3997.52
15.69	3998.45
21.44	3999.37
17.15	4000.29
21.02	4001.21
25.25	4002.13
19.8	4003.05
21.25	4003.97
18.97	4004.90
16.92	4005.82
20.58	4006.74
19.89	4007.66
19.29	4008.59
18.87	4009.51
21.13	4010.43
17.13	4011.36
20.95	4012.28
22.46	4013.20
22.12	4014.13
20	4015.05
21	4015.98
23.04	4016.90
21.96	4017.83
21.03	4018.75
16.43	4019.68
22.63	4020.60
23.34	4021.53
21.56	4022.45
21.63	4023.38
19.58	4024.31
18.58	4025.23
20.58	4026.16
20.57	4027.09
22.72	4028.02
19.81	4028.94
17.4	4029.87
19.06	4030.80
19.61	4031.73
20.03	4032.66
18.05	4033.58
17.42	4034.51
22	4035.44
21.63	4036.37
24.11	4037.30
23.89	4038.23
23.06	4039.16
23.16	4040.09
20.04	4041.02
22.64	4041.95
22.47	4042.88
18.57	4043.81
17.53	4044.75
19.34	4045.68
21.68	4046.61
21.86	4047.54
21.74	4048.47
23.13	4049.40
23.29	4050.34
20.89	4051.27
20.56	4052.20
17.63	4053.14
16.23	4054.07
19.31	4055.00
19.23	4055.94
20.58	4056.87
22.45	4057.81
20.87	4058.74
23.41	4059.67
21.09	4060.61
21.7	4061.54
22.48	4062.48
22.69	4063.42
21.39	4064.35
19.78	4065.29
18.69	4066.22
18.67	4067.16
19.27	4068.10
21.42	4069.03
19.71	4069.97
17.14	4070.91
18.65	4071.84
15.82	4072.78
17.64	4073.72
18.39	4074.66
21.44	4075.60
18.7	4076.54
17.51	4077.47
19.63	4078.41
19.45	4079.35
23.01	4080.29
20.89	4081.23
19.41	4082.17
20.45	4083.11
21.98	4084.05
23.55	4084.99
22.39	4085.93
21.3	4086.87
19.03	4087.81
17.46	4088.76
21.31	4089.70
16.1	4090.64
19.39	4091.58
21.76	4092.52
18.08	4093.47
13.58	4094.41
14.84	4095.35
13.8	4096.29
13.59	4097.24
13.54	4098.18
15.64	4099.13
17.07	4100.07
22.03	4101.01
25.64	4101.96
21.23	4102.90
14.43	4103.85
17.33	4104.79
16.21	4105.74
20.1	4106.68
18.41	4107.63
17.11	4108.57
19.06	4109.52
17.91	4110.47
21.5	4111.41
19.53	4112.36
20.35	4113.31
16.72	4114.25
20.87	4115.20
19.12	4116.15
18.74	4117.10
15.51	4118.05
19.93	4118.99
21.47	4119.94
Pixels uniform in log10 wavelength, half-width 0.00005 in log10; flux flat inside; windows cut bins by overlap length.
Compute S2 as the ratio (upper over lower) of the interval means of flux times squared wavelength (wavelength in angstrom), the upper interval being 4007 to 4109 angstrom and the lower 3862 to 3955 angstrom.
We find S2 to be 1.22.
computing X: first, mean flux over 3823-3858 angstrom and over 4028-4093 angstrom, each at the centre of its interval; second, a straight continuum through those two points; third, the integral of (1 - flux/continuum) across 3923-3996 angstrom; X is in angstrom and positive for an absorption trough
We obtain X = 7.2 angstrom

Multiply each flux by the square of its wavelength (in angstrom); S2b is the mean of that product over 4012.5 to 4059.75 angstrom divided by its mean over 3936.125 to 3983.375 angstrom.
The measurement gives 1.4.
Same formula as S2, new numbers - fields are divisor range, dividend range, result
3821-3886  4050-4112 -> 1.30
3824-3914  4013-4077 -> 1.34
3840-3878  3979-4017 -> 1.15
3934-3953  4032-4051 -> 1.31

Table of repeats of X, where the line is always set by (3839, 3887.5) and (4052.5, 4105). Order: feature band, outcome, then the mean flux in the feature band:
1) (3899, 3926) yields -2.3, 19.4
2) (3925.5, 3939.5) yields 3.0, 14.2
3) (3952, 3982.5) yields 6.3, 14.6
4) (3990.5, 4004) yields -1.1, 20.2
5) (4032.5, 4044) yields -1.5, 21.4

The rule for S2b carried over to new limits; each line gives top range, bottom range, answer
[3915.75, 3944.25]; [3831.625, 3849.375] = 1.24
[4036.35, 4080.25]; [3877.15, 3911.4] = 1.33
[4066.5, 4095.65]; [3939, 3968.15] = 1.25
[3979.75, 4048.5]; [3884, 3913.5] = 1.28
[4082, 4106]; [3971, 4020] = 1.04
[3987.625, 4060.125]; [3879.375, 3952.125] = 1.27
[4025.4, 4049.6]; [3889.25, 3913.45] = 1.27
